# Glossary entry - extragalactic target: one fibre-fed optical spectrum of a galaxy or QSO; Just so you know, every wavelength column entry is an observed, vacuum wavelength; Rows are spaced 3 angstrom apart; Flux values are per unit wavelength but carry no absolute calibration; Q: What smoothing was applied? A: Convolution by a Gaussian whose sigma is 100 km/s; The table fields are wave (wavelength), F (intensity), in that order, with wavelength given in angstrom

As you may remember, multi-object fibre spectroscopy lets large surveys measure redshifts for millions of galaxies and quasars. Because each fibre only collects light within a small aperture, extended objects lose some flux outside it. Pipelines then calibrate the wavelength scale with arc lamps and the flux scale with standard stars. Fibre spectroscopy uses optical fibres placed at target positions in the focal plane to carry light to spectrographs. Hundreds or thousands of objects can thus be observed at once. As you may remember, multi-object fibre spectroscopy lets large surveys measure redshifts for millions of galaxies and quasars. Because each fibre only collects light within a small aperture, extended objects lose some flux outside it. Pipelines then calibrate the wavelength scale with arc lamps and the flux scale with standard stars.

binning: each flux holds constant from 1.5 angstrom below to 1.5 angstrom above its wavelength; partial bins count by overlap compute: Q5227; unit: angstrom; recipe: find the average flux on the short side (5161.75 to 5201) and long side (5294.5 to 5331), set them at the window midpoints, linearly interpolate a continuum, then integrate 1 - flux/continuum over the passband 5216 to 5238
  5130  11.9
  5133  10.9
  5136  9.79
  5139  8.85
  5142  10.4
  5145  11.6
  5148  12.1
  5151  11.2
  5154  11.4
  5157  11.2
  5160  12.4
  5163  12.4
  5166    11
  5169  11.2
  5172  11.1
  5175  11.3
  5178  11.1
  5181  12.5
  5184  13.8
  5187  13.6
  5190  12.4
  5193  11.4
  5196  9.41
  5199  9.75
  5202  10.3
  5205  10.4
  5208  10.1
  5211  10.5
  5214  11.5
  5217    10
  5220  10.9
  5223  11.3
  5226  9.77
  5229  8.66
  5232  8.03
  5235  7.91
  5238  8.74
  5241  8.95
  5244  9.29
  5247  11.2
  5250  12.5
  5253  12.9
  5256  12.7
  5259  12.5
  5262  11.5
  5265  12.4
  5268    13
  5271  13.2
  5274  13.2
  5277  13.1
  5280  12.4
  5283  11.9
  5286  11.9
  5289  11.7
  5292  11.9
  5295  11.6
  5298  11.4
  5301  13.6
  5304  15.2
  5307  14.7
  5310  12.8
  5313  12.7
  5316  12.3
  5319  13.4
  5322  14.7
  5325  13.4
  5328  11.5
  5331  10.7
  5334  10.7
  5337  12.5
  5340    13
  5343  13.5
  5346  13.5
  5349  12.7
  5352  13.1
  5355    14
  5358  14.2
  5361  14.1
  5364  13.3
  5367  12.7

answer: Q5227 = 4.8 angstrom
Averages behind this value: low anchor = 11.6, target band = 9.45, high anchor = 13.1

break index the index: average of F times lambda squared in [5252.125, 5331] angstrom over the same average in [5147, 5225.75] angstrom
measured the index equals 1.2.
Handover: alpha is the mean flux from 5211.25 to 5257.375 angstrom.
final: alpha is 10.3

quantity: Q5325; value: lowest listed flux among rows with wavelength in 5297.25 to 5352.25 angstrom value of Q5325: 10.7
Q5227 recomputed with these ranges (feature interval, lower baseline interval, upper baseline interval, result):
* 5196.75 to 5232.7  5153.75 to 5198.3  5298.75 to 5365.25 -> 5.8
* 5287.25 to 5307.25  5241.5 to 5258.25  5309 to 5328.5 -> -0.2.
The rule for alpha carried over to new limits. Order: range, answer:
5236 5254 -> 10.5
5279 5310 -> 12.6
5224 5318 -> 11.7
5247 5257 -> 12.5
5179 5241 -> 10.5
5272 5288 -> 12.5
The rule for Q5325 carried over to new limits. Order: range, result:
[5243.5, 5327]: 9.29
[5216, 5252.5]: 7.91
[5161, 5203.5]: 9.41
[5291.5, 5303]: 11.4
